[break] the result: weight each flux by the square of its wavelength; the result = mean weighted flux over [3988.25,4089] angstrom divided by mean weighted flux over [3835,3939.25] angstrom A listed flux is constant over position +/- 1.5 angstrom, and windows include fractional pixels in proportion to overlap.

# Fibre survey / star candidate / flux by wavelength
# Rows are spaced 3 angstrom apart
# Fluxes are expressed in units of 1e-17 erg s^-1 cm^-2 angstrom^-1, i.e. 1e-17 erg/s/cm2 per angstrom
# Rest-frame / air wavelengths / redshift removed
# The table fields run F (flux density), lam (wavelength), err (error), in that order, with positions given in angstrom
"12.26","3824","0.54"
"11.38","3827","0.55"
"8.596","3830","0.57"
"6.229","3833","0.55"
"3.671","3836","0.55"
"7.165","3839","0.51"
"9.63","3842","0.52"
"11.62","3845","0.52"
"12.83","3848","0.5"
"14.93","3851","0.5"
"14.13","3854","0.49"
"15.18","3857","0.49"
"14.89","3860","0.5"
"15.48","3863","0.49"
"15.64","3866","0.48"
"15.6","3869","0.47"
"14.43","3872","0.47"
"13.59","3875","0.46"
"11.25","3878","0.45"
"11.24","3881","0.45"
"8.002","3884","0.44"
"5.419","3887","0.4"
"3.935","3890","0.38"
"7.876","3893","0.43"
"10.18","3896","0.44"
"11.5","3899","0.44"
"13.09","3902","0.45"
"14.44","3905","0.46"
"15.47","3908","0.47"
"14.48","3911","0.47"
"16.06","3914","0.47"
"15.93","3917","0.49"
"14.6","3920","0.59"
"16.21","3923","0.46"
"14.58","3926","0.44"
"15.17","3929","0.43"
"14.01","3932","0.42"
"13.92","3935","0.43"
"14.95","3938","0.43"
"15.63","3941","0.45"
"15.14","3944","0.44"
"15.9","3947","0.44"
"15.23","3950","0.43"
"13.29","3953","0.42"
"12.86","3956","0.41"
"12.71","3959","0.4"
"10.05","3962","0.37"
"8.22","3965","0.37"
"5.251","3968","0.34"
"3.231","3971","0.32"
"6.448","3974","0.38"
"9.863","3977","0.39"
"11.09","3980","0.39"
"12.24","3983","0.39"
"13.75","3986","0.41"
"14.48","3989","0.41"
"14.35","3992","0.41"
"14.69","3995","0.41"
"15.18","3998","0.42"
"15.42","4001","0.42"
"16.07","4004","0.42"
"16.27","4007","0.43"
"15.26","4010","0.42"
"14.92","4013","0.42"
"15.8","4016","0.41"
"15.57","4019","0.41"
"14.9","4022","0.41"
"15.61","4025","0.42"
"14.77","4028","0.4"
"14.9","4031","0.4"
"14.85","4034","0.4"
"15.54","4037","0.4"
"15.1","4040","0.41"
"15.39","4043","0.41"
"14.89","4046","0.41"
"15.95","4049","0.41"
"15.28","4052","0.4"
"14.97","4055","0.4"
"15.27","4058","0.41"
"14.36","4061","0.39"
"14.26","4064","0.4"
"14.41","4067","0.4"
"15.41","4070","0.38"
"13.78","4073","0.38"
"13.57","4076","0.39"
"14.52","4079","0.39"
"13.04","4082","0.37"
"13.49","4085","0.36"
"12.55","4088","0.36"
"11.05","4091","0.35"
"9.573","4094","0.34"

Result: 1.3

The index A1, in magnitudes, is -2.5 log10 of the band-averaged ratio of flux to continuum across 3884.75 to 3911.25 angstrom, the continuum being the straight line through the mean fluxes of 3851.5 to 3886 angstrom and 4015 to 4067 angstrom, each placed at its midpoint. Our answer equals 0.30 mag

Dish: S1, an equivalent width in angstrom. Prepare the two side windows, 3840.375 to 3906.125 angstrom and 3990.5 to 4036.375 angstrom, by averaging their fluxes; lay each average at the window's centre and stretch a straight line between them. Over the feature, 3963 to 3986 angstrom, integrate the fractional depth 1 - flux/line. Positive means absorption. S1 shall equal 9.5 angstrom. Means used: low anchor 12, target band 8.46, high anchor 15.2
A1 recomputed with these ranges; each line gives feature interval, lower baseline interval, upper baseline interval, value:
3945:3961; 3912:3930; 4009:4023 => 0.11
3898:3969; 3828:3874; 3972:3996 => -0.16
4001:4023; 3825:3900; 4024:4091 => -0.14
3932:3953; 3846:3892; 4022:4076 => -0.11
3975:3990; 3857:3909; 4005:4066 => 0.17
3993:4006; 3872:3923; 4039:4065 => -0.10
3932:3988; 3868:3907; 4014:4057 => 0.10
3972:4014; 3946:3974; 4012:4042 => -0.05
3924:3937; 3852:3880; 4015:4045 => 0.02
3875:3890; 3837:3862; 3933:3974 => 0.34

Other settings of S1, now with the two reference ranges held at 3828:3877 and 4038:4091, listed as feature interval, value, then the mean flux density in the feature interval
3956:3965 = 1.5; 11.1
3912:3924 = -2.7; 15.6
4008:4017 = -1.0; 15.4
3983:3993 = -0.2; 13.9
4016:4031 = -1.4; 15.2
